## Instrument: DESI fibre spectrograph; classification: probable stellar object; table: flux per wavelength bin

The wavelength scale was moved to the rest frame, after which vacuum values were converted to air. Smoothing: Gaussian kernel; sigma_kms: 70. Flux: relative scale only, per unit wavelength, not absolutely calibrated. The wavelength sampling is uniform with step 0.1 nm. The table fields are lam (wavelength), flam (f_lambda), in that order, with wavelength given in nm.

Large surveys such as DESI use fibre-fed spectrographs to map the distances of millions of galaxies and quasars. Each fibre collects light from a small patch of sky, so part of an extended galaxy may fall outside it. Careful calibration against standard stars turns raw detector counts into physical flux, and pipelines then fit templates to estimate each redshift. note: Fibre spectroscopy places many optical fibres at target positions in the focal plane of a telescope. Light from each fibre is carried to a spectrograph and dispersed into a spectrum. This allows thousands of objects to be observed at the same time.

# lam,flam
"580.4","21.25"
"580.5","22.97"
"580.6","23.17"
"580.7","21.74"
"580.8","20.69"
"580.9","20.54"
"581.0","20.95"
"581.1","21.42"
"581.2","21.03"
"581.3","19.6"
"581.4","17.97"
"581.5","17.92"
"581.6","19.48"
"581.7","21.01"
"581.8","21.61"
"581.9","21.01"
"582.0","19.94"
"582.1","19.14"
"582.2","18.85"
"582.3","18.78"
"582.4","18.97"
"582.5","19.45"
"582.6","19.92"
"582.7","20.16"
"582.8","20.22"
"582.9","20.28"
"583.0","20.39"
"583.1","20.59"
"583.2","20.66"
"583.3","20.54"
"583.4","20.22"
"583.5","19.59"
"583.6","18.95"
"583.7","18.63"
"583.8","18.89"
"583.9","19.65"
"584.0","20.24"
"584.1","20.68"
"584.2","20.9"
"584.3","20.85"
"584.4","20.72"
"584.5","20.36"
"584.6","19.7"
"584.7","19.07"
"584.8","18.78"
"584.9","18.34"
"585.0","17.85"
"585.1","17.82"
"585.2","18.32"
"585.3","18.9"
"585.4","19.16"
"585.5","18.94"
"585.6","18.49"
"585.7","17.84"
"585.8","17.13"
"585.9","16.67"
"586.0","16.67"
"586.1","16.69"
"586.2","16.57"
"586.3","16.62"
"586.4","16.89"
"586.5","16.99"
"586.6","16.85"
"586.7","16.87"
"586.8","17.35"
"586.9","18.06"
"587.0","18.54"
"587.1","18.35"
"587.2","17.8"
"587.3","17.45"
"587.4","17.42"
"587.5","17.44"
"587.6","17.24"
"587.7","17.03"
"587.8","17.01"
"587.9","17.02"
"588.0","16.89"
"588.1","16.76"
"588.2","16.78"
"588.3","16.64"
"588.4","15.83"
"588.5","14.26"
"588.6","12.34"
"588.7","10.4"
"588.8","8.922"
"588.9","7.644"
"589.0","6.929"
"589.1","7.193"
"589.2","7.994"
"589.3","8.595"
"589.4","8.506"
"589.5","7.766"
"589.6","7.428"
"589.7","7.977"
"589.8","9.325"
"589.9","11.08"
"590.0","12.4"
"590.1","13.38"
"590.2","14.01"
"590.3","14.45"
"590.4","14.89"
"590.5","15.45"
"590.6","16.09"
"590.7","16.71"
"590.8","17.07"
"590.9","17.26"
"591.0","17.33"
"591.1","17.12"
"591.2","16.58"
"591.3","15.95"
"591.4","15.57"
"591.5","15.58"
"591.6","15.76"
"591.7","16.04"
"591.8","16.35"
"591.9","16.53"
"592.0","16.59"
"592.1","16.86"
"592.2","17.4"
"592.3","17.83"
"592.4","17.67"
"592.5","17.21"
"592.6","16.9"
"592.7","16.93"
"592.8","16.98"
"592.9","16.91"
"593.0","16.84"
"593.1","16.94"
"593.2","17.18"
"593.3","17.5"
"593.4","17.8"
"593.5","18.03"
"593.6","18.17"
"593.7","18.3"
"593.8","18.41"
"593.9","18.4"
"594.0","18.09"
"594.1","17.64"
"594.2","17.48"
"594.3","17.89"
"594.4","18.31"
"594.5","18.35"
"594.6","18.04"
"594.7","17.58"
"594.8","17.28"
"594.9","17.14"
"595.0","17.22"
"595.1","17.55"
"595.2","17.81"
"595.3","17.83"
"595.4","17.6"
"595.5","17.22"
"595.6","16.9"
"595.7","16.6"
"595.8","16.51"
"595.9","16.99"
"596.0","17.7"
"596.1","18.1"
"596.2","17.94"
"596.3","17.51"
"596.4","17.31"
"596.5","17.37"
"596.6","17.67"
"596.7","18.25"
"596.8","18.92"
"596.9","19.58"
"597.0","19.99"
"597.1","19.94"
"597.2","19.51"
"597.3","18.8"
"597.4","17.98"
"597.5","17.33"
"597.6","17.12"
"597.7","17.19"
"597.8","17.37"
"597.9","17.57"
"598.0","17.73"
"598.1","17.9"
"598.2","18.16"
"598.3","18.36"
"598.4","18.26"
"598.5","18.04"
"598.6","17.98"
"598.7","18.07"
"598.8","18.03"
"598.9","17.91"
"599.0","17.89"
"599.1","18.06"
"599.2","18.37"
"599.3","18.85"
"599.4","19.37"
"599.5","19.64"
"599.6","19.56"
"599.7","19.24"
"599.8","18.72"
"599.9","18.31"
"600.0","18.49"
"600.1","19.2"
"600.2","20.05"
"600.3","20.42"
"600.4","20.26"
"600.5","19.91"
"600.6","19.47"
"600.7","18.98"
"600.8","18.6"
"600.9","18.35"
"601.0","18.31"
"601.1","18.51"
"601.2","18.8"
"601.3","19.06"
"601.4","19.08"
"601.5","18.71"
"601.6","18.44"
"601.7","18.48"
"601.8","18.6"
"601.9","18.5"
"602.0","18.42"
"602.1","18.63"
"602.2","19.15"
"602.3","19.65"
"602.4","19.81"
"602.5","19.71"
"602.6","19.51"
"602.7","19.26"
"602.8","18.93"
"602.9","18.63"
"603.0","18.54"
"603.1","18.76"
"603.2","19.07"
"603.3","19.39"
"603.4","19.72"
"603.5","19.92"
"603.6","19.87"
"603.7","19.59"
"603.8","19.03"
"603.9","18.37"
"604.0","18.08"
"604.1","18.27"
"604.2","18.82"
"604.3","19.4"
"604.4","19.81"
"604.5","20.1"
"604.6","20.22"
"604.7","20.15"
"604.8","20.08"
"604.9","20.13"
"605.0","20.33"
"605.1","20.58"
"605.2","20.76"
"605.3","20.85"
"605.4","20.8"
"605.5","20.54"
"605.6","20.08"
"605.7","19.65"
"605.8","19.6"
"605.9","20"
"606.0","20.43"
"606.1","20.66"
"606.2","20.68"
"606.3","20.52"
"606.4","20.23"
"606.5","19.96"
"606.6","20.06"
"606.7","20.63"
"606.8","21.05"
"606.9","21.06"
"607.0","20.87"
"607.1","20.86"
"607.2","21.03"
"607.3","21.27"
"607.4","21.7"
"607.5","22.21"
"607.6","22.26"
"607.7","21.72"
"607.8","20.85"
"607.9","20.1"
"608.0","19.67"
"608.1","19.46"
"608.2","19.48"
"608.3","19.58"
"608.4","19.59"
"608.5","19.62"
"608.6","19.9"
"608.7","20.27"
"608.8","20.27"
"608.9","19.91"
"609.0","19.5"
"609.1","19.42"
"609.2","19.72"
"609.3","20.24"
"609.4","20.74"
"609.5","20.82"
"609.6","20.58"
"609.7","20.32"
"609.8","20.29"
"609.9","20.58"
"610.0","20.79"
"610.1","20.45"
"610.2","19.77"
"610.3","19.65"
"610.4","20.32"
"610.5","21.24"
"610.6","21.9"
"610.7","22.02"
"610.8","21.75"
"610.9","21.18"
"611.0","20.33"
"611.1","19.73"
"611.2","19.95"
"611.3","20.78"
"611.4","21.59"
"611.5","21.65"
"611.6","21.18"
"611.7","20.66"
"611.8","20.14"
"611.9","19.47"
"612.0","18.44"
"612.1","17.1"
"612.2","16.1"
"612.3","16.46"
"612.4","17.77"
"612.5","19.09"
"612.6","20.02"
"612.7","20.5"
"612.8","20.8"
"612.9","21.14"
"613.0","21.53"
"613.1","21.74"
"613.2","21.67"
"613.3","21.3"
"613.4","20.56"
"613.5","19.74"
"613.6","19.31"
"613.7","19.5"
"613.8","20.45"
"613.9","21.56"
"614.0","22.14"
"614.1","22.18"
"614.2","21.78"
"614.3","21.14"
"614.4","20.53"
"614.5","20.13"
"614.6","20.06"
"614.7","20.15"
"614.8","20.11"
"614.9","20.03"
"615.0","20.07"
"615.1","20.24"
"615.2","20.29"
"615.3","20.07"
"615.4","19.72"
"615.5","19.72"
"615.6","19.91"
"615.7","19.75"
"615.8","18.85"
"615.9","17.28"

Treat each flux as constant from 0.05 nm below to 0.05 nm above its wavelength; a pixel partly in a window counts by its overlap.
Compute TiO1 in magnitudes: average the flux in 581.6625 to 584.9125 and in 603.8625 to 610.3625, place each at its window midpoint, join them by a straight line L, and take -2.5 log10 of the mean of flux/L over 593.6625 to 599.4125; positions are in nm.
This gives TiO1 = 0.12 mag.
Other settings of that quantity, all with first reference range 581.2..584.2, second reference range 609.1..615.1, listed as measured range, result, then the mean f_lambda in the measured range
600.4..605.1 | 0.055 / 19.2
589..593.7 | 0.324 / 14.8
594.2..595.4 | 0.134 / 17.7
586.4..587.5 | 0.137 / 17.5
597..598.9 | 0.112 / 18.1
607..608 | -0.051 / 21.2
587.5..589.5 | 0.477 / 12.8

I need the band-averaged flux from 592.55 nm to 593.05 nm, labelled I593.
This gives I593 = 16.9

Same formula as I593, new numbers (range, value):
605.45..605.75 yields 20.1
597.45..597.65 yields 17.2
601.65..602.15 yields 18.5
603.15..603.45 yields 19.4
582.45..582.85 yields 19.9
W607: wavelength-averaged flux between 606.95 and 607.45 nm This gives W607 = 21.1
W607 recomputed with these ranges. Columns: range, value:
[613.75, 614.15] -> 21.6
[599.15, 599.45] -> 18.9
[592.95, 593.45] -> 17.3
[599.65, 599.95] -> 18.8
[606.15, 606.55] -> 20.3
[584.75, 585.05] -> 18.3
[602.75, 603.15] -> 18.7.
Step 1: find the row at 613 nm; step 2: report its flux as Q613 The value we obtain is 21.53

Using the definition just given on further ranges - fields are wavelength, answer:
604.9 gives 20.13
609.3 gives 20.24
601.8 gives 18.6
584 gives 20.24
